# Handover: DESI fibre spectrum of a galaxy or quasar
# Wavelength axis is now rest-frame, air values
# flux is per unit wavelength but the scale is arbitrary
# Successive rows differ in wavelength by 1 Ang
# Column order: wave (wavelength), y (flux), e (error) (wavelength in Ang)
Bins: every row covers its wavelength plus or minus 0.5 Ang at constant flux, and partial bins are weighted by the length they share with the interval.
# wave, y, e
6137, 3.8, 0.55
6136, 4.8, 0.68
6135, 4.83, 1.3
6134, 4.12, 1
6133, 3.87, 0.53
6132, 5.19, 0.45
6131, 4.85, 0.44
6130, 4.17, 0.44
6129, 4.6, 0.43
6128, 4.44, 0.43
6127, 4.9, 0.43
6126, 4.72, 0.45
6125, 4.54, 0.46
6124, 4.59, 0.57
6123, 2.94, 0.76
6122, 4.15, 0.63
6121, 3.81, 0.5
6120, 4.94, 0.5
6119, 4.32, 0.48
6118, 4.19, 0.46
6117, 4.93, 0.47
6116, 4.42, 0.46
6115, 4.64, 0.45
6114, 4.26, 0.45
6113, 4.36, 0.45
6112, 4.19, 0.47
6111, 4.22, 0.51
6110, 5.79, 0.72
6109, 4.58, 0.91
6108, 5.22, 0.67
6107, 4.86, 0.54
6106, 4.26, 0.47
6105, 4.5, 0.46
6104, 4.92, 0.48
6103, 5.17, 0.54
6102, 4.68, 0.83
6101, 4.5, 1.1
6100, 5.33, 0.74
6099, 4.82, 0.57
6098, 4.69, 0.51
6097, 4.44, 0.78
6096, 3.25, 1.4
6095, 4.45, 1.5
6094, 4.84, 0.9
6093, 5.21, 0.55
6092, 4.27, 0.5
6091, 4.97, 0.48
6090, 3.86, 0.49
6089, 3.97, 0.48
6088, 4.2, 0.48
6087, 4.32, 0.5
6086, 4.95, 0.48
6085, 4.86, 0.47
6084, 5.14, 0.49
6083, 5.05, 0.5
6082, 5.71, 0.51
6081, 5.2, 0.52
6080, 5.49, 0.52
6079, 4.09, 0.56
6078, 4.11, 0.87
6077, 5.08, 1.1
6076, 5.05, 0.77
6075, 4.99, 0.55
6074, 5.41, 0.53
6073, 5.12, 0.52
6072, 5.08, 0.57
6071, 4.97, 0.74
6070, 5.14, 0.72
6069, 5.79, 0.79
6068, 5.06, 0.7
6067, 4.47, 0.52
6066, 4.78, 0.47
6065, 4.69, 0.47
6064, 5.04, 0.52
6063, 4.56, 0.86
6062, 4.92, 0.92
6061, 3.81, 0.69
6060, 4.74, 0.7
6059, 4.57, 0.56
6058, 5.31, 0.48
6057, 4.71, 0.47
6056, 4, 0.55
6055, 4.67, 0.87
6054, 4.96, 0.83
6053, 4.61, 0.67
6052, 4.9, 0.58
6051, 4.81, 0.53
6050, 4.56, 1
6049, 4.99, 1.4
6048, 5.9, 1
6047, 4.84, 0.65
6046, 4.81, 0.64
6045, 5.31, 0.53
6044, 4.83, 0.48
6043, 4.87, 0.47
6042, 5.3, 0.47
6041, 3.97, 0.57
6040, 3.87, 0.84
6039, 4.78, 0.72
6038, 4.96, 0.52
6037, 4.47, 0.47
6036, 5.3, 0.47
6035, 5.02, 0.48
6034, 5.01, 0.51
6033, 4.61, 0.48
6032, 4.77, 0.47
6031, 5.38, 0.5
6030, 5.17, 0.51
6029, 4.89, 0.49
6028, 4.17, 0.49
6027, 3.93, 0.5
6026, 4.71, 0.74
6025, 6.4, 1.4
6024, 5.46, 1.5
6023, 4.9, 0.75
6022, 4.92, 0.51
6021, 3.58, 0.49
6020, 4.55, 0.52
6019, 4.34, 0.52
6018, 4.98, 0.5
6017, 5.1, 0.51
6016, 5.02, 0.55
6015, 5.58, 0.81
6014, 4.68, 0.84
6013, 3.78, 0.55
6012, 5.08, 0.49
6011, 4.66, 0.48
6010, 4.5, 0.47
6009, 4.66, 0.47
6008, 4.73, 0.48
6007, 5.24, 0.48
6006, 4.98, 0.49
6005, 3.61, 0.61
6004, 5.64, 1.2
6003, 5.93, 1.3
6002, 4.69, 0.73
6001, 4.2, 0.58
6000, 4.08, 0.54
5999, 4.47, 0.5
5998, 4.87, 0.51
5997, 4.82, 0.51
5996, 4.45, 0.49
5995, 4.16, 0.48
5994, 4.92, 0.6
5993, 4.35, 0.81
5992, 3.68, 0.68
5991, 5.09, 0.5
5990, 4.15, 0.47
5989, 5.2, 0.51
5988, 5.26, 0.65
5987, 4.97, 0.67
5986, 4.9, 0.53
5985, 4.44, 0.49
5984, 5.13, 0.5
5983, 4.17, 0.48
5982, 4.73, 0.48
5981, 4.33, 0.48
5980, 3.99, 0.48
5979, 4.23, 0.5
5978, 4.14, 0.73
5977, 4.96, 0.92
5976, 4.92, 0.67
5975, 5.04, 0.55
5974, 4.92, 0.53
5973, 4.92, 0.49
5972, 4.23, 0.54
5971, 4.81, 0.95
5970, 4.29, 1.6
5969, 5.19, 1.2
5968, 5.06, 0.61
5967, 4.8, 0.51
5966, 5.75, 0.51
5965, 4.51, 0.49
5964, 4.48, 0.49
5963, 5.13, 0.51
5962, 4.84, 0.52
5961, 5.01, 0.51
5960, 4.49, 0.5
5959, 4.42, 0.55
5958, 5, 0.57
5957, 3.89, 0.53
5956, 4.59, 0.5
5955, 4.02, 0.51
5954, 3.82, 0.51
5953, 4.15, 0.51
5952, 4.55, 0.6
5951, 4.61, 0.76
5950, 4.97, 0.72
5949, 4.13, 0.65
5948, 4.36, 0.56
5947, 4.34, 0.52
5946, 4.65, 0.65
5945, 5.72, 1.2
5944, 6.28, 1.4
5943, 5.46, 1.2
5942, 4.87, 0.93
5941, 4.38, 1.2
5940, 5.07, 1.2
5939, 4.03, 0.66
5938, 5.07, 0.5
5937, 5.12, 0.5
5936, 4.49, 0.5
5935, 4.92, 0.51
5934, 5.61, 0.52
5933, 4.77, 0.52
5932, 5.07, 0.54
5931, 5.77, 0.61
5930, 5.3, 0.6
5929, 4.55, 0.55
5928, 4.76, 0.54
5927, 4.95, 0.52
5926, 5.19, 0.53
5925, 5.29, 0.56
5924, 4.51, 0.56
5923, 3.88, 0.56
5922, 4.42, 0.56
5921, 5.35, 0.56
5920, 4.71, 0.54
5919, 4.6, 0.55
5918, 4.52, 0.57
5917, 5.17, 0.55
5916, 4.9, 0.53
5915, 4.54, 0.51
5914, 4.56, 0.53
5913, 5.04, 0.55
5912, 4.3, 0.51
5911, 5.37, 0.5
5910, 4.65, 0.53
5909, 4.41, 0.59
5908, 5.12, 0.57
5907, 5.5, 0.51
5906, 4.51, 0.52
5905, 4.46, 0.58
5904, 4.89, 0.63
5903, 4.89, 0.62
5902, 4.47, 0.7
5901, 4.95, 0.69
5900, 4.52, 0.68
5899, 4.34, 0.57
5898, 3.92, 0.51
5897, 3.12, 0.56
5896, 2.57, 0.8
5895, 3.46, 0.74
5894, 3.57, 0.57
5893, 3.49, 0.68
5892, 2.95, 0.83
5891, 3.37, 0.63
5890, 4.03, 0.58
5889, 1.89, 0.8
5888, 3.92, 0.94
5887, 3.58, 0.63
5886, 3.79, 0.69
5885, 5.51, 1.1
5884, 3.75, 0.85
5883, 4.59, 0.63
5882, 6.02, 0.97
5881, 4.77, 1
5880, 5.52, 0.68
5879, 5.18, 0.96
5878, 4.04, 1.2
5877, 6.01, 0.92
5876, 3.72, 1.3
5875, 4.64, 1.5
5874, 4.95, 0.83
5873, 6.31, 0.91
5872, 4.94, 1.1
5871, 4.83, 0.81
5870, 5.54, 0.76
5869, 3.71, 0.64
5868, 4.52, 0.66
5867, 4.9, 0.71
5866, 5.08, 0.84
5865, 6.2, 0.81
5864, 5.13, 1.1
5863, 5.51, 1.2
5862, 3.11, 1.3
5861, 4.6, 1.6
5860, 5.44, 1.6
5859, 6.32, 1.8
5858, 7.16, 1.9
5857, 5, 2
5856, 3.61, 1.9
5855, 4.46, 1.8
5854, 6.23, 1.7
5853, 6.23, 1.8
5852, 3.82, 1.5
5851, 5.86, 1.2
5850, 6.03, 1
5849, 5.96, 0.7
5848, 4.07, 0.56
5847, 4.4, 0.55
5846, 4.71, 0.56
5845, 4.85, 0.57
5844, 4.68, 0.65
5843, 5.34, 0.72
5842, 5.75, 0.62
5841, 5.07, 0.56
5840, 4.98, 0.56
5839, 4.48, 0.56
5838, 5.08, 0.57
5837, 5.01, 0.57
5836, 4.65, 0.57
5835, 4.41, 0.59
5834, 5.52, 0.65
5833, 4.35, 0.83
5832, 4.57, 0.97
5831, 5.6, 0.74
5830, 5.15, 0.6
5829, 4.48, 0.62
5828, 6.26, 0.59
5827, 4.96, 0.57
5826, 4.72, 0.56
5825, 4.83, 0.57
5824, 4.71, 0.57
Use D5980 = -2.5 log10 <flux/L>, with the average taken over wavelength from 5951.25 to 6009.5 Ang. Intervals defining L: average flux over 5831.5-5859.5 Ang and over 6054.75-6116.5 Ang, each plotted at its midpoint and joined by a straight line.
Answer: 0.05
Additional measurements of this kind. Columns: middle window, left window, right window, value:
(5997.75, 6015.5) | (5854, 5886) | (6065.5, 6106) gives 0.03 mag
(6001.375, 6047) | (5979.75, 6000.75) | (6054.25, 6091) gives -0.03 mag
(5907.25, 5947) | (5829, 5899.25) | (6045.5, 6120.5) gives -0.04 mag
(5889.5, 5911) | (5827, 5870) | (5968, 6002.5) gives 0.17 mag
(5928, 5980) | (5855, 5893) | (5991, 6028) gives -0.02 mag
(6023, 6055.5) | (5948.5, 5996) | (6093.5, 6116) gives -0.06 mag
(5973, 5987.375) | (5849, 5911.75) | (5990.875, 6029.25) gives 0.01 mag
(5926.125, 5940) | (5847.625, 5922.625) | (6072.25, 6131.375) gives -0.07 mag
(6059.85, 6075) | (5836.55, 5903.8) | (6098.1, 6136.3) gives -0.07 mag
